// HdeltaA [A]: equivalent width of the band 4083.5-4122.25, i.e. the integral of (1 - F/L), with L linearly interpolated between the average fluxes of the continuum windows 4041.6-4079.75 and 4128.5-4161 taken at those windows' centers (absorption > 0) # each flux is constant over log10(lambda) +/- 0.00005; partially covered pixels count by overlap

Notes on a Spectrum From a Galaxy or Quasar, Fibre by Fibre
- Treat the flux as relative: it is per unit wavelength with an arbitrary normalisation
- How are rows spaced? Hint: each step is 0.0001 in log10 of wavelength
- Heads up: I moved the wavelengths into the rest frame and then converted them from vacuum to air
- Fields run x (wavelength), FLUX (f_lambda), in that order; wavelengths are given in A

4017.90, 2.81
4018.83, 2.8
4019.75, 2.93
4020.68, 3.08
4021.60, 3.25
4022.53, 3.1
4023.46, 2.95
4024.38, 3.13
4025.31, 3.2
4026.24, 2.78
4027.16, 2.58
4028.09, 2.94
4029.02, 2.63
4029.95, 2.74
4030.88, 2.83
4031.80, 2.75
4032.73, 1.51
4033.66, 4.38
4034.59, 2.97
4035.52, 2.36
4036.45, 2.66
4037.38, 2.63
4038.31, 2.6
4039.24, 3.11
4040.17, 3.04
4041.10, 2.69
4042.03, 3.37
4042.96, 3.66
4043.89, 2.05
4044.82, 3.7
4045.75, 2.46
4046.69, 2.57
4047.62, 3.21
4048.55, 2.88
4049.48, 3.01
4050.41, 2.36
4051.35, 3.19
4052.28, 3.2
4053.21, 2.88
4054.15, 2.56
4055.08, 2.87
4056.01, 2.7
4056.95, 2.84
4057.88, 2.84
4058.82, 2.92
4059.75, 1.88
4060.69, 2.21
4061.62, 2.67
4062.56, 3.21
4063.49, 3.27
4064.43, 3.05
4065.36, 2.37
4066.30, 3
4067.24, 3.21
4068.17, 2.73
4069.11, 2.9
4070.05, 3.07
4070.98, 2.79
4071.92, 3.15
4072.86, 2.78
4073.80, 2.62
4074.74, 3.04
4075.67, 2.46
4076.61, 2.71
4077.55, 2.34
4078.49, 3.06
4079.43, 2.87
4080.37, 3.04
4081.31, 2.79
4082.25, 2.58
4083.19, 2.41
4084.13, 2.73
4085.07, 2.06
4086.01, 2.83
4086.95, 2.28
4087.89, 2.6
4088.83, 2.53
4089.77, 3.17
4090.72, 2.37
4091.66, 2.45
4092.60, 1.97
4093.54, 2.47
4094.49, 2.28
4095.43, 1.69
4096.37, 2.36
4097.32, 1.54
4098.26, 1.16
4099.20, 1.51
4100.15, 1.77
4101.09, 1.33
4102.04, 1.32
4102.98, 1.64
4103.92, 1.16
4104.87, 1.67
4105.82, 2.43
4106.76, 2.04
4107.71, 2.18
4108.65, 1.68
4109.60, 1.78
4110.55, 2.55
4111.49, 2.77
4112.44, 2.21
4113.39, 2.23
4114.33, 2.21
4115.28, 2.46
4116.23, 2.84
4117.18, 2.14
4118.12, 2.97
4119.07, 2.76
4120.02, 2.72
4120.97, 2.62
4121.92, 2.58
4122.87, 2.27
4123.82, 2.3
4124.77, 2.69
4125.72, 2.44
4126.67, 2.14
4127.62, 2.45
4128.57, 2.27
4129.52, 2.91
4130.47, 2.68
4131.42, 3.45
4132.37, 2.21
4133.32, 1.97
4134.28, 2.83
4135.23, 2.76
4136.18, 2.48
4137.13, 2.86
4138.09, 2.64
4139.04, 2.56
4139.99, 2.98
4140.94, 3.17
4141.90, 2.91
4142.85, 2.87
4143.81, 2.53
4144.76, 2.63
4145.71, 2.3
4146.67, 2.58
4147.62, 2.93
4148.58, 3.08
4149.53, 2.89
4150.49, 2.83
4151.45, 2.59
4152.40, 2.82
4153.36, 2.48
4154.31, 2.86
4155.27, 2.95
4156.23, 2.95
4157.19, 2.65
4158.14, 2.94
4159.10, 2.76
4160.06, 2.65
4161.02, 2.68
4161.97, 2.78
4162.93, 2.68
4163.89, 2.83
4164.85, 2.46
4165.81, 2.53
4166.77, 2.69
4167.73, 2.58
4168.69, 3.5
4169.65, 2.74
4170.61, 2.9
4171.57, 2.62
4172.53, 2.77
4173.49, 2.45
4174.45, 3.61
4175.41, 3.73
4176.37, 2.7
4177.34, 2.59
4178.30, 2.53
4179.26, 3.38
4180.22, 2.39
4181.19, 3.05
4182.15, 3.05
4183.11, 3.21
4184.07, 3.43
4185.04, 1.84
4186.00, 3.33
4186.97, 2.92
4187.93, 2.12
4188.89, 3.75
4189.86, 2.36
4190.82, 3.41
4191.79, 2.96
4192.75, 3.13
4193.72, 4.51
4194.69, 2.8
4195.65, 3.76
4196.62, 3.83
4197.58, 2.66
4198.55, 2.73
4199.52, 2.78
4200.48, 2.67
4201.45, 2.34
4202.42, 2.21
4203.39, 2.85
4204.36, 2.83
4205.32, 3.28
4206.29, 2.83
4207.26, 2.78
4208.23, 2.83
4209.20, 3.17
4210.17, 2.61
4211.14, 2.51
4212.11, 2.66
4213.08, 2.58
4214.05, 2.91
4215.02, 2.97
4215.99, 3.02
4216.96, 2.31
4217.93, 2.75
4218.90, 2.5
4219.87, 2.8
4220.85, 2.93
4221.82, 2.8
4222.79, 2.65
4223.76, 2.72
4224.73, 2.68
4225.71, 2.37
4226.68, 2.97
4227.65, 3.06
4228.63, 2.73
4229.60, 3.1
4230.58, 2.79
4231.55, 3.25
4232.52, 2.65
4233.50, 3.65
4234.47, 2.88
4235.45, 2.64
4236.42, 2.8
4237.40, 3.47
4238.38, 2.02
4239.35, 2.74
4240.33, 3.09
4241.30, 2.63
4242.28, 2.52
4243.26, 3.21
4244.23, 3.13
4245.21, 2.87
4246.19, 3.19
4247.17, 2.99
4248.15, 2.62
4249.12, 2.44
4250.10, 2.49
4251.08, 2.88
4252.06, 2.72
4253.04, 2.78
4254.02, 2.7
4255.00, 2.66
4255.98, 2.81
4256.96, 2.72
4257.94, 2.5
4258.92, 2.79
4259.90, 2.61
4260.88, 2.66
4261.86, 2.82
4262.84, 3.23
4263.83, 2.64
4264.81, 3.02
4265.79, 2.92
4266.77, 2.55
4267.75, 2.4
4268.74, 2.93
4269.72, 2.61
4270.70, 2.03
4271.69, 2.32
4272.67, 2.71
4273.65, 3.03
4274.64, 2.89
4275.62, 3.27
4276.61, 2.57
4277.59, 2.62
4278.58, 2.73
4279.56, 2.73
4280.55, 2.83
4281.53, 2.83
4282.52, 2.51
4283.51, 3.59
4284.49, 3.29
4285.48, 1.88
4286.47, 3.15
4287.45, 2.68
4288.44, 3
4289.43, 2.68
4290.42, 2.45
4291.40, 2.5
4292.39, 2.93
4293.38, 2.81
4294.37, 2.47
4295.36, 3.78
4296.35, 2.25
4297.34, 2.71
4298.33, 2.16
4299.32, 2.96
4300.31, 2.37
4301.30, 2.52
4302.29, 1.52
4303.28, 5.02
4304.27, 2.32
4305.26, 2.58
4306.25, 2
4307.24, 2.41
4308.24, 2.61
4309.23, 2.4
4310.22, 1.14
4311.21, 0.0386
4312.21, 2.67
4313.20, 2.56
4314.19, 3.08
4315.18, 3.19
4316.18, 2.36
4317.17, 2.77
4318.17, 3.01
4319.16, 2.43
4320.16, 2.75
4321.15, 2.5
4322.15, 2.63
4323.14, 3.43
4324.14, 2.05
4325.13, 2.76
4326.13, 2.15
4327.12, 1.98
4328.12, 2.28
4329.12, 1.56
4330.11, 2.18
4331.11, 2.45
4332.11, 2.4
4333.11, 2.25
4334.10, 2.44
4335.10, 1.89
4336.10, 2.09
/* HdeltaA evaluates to 8.3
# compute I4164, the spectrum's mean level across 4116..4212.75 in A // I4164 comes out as 2.79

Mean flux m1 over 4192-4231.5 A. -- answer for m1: 2.86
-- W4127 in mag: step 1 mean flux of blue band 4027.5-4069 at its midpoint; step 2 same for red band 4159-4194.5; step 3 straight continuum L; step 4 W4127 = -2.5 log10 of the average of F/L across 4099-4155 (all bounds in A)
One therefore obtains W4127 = 0.18 mag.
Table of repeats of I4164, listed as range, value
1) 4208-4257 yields 2.8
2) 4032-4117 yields 2.55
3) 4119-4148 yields 2.63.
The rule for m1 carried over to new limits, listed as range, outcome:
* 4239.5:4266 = 2.8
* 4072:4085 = 2.72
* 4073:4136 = 2.36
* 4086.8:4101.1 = 2.11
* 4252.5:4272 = 2.69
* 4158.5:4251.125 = 2.86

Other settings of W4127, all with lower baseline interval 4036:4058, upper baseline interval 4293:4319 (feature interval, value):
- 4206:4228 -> -0.04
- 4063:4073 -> -0.04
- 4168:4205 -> -0.10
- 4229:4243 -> -0.10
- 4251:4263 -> -0.06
